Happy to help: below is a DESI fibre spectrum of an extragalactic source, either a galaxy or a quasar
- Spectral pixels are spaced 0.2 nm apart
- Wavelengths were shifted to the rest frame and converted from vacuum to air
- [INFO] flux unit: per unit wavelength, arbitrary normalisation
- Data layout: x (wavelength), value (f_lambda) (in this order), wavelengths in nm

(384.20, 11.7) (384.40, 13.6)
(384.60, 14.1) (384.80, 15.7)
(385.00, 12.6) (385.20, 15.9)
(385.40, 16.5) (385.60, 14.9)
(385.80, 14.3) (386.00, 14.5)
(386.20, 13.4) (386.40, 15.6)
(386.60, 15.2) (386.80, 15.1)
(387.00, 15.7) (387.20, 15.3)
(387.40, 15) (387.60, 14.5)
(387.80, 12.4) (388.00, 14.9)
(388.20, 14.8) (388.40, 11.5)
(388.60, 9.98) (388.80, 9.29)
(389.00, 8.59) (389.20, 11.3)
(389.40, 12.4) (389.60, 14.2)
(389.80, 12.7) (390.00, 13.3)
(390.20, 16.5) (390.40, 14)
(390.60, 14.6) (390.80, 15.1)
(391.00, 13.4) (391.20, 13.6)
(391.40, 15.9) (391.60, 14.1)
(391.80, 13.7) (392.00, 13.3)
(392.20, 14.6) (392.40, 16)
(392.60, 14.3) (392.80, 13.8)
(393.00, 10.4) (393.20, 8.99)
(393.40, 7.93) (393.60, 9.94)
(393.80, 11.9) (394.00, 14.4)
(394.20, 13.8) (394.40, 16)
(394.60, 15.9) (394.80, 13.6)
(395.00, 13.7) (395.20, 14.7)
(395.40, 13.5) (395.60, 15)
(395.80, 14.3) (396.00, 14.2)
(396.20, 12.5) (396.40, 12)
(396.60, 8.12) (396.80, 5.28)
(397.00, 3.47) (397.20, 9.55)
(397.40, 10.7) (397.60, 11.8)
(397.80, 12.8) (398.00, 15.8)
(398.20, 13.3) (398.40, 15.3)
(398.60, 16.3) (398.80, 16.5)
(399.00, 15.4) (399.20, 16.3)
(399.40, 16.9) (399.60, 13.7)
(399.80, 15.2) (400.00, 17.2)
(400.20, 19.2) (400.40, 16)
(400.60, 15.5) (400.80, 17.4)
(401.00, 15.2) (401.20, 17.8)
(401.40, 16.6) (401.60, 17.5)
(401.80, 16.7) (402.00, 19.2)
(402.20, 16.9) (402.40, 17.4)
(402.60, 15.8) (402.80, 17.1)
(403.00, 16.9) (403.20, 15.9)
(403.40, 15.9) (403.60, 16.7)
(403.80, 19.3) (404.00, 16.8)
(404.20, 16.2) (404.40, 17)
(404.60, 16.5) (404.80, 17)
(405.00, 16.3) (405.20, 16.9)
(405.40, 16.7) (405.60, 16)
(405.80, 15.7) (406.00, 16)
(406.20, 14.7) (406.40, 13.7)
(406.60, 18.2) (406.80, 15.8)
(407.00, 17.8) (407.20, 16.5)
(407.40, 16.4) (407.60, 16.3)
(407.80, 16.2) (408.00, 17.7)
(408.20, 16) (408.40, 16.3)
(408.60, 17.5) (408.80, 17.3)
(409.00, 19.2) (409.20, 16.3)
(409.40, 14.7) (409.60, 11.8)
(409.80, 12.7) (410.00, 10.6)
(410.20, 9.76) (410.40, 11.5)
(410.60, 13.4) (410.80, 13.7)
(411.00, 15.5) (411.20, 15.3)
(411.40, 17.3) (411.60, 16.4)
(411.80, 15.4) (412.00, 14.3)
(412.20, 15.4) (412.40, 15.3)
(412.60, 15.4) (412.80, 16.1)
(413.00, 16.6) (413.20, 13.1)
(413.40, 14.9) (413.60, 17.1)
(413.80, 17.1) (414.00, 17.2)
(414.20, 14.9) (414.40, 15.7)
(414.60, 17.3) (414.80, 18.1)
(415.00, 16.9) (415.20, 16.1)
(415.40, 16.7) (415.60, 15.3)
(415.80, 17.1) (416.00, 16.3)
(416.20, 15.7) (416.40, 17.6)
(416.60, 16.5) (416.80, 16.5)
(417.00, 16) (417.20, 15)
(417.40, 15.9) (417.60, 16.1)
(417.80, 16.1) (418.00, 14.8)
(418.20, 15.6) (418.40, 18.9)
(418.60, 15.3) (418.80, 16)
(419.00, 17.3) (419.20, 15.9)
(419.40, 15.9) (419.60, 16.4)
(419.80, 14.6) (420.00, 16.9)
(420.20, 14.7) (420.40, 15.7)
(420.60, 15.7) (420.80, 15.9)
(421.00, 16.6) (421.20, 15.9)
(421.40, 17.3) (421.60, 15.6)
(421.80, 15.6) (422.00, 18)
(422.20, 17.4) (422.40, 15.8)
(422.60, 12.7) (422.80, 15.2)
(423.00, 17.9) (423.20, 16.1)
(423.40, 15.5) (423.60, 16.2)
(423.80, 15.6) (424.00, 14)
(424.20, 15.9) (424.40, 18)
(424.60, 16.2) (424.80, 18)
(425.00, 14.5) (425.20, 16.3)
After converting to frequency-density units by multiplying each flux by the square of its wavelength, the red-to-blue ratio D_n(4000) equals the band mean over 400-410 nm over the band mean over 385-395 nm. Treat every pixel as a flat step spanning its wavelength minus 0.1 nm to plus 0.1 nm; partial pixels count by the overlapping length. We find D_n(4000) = 1.3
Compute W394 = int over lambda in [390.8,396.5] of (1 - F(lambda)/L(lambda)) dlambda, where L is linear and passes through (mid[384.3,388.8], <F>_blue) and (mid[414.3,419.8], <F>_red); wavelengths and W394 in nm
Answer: 0.49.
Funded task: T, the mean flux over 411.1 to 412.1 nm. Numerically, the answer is 15.7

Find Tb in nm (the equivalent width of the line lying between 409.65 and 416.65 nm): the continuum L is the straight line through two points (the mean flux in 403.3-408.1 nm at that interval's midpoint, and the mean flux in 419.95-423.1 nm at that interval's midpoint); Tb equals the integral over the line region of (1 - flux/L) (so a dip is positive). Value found 0.40 nm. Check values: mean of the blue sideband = 16.5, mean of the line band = 15.3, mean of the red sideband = 16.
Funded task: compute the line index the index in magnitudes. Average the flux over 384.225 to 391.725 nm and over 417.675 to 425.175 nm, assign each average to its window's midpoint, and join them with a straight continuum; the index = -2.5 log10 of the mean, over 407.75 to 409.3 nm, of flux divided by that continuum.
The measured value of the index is -0.13 mag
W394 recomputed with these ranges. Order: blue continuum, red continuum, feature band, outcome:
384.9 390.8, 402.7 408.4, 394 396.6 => 0.181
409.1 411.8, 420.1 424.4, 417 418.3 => -0.044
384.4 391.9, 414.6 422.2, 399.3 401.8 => -0.278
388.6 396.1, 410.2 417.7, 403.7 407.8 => -0.469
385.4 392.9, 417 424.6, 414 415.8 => -0.099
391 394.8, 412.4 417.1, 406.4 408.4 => -0.176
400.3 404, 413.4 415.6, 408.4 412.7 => 0.496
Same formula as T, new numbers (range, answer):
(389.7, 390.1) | 13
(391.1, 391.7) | 14.5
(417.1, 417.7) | 15.7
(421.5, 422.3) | 16.7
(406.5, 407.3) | 17.1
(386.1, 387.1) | 15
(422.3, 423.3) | 15.5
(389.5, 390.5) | 14.1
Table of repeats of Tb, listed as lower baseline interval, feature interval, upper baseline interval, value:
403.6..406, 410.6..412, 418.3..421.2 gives 0.09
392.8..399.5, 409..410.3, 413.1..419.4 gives 0.17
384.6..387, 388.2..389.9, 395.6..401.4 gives 0.37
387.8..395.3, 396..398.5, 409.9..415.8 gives 0.49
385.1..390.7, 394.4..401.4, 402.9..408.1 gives 0.61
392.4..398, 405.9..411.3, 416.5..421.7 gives -0.35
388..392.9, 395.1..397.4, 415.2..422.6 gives 0.46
